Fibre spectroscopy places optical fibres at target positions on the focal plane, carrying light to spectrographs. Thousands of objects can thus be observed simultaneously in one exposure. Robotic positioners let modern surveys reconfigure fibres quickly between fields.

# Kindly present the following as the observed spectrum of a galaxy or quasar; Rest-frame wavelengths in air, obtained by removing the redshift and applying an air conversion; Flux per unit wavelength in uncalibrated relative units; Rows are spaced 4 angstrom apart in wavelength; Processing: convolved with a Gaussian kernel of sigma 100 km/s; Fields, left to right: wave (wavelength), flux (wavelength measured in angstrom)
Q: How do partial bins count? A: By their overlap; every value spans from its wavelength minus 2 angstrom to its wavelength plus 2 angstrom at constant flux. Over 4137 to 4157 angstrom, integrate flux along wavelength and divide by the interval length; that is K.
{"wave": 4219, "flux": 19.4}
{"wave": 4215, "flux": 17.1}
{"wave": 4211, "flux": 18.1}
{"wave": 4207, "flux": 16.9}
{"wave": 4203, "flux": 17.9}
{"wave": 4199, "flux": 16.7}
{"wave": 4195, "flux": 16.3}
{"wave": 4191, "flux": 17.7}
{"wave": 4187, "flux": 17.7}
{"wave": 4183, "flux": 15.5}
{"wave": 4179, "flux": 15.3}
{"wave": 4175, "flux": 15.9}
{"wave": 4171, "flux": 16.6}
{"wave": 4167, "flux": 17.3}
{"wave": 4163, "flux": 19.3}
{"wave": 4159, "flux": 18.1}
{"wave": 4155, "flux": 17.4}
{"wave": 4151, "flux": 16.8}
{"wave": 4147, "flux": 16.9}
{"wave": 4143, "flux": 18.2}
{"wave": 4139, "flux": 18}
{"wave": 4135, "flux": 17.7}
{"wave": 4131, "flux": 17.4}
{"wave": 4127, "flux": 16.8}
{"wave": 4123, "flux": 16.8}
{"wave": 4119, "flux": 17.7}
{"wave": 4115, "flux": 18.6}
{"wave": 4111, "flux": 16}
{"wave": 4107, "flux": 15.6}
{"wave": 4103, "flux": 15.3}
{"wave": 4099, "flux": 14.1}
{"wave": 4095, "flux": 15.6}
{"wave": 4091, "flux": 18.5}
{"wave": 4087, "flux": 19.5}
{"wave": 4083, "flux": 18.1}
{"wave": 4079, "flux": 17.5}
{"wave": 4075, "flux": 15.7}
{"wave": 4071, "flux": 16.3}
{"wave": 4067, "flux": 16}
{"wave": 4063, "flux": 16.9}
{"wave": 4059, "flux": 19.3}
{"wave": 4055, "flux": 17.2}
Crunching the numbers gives 17.5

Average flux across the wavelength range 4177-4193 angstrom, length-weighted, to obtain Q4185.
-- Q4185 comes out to 16.6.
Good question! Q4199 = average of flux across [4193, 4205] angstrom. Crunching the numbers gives 17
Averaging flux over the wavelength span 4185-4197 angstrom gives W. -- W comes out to 17.2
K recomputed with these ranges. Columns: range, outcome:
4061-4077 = 16.2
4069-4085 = 16.9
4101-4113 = 15.6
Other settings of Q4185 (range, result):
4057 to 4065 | 18.1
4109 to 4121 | 17.4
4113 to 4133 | 17.5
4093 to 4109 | 15.1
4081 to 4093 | 18.7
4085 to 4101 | 16.9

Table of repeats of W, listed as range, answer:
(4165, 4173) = 17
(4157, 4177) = 17.4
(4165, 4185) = 16.1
